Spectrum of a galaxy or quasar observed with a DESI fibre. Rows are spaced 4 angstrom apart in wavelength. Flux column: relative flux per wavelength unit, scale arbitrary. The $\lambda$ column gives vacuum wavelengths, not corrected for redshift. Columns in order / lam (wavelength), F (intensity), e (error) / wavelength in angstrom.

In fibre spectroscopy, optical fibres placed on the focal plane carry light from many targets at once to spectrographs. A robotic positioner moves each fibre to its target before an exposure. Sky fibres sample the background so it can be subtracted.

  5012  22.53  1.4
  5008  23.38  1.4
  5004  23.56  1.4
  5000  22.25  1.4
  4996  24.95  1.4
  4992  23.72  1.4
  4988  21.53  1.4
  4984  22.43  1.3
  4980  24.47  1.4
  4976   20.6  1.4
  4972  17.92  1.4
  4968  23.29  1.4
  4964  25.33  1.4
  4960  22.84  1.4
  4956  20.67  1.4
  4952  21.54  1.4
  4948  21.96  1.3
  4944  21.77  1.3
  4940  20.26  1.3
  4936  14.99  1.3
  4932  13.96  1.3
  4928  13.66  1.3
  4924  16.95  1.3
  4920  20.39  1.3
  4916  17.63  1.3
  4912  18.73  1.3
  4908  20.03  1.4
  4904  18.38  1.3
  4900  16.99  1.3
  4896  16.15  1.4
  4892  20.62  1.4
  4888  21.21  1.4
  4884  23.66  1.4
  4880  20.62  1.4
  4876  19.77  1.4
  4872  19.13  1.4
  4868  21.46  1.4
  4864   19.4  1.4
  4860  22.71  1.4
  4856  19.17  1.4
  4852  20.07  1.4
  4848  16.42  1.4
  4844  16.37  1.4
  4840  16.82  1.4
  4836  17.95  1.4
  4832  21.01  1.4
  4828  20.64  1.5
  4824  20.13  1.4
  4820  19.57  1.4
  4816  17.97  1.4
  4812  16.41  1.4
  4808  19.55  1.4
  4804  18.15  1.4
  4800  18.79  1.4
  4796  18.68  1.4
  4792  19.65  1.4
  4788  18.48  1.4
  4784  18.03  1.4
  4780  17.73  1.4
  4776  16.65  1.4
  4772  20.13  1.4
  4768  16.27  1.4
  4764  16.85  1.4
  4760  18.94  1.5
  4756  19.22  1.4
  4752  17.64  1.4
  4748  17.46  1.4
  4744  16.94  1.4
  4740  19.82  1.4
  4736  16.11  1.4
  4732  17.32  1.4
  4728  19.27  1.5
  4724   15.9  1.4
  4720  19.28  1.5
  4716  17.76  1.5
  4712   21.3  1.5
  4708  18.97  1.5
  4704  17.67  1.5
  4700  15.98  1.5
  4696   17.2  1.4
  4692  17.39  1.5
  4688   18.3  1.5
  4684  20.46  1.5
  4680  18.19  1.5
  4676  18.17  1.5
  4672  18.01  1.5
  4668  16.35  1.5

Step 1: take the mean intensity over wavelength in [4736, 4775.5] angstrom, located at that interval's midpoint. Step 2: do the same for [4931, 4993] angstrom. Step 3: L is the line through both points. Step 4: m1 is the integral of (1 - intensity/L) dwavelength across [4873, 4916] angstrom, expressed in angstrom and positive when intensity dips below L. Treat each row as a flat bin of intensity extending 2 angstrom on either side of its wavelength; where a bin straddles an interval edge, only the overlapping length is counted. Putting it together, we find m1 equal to 1.3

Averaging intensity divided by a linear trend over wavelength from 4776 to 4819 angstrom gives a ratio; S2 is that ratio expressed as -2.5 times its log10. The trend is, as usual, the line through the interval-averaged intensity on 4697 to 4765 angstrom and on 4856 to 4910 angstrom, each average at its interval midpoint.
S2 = 0.03 mag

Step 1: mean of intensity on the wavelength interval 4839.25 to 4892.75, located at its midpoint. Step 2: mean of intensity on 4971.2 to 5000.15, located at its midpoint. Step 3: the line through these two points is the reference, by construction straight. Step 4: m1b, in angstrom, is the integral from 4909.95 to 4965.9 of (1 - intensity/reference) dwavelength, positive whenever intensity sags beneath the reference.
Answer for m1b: 5.5 angstrom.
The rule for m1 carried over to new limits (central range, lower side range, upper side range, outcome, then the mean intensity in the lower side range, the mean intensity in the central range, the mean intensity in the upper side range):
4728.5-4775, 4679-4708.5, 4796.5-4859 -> 0.94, 18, 17.9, 18.7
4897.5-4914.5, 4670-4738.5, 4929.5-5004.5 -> 1.80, 18.1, 18.4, 21.4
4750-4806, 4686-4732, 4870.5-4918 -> 1.01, 18.1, 18.2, 19.4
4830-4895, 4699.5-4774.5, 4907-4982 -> -1.93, 18.1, 19.7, 19.8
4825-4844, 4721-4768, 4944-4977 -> 0.54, 17.7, 18.9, 21.8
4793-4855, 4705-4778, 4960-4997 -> 3.38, 18.1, 18.6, 22.6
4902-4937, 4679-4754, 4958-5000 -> 7.06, 18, 17.3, 22.7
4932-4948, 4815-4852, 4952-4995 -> 2.02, 18.6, 18.7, 22.3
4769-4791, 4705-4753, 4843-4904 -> 0.56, 18.1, 18.2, 19.6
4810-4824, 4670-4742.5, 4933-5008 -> 1.01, 18.2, 18.3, 21.8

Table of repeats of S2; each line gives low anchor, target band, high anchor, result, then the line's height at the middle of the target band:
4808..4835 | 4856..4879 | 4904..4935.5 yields -0.11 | 18.3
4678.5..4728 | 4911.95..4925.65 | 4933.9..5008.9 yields 0.15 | 21.2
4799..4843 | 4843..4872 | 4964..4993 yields 0.01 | 19.6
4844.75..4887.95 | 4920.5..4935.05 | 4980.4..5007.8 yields 0.36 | 21.6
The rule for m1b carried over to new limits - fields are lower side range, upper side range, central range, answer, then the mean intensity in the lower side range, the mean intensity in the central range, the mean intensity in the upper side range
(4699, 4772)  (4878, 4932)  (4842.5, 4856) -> 0.41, 18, 17.9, 18.7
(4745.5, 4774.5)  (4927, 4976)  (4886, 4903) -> 0.61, 18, 18.7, 20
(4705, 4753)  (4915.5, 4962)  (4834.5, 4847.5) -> 1.14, 18.1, 16.9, 18.9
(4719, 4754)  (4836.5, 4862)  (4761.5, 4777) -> 0.33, 17.7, 17.6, 18.6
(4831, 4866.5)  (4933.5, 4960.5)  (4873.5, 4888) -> -1.44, 18.9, 21.3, 20.3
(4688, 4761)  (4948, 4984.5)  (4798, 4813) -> 0.80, 18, 18.3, 22.1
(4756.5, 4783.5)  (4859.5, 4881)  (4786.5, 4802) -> -0.38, 17.9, 18.9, 20.4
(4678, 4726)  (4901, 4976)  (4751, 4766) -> 0.25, 18.2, 18.2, 19.5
